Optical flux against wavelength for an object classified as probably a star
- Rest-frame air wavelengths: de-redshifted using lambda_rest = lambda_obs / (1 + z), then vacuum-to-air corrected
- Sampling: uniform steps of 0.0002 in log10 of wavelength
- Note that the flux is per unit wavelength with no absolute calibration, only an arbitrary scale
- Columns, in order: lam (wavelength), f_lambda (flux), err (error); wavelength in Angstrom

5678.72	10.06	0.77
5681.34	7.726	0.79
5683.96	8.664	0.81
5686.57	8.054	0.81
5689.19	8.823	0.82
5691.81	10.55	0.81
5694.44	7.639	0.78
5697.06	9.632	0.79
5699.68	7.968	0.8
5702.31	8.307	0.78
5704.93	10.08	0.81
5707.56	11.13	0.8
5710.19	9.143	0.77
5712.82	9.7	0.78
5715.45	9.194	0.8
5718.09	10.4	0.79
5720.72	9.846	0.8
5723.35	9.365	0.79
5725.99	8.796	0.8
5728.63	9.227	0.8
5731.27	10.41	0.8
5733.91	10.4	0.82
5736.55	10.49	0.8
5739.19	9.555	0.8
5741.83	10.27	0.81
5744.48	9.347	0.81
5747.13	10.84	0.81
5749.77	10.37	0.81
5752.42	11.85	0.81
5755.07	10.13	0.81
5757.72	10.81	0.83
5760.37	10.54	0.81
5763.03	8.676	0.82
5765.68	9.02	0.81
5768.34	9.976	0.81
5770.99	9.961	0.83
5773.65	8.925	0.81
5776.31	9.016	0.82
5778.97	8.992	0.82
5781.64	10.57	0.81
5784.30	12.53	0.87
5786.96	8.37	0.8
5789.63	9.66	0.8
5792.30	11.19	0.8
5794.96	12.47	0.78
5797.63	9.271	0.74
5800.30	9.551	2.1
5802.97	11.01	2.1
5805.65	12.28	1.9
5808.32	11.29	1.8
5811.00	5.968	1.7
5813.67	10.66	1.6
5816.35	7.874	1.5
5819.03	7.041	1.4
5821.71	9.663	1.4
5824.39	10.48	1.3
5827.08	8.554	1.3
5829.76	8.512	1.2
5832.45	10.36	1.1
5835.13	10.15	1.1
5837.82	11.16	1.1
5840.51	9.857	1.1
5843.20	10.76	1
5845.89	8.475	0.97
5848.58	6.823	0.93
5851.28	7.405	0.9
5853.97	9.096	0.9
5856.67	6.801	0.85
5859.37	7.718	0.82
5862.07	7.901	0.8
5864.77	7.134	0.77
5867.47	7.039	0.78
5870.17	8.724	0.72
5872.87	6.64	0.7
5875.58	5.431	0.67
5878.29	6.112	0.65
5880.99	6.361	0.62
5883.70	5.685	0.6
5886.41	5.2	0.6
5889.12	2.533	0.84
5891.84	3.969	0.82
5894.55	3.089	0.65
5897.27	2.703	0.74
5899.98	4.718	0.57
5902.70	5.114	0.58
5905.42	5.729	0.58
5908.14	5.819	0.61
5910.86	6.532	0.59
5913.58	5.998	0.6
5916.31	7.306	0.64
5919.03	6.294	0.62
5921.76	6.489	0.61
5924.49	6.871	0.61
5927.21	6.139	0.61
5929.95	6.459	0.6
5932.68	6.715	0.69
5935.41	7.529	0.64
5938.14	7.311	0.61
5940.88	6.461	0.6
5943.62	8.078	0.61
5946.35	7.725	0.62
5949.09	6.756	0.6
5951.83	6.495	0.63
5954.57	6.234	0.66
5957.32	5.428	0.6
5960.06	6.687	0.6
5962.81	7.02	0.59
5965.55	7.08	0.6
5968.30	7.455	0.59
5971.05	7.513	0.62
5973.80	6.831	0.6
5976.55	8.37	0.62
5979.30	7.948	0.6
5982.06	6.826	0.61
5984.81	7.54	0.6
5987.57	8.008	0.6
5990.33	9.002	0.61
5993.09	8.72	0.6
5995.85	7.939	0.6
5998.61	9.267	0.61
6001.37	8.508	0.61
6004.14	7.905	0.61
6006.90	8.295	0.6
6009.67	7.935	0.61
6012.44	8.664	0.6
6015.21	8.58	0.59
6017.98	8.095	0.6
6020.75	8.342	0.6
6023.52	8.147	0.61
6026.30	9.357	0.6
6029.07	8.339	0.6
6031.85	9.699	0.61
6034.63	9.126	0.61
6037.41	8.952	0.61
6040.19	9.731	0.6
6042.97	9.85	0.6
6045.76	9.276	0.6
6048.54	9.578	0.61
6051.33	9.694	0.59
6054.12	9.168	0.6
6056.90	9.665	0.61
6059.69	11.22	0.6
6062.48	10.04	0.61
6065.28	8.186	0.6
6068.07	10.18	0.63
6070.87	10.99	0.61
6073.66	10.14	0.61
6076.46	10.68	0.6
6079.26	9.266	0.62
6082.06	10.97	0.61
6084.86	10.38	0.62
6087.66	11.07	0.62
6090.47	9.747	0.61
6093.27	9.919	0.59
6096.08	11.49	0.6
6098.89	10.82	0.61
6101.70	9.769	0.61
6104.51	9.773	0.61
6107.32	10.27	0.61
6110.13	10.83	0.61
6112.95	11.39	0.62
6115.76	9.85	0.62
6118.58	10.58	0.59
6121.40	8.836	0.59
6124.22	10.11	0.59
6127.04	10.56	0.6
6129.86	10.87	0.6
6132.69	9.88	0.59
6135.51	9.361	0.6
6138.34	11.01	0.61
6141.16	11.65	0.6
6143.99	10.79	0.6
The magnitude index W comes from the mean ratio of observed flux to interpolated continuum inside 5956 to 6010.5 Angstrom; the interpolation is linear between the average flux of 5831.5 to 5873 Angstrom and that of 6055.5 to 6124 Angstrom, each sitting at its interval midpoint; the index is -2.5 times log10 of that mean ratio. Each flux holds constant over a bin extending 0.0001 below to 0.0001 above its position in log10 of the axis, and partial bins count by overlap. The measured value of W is 0.22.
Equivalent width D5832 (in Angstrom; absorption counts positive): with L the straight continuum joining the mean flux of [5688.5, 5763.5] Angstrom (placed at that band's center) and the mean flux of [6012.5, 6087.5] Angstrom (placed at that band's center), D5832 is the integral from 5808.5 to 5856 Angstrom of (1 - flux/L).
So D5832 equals 3.41 Angstrom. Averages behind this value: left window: 9.8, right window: 9.54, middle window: 9.02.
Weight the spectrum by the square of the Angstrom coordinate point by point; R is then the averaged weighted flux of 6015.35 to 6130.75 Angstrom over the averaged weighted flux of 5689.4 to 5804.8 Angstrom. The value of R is 1.11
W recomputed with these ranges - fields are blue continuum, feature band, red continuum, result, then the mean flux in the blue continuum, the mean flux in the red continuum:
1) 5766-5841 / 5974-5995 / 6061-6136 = 0.25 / 9.82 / 10.2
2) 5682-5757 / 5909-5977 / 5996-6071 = 0.33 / 9.64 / 9.09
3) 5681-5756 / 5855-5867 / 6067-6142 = 0.31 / 9.61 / 10.4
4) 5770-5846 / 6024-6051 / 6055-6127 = 0.10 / 9.83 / 10.2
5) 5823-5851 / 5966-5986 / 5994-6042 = 0.18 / 9.43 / 8.65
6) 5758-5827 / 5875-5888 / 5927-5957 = 0.37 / 9.79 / 6.88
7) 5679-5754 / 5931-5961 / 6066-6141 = 0.41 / 9.57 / 10.3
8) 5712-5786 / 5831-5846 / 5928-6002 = -0.15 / 9.97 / 7.38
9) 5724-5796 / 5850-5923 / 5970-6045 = 0.46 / 10.1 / 8.44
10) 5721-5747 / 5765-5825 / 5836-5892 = -0.14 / 9.81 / 7.27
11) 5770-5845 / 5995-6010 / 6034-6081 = 0.17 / 9.85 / 9.77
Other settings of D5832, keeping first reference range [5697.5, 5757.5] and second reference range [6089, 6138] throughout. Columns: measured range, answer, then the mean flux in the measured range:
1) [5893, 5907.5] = 8.2 Angstrom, 4.34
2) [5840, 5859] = 3.1 Angstrom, 8.36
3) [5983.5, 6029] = 7.9 Angstrom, 8.39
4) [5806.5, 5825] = 1.7 Angstrom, 9.03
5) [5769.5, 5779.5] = 0.7 Angstrom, 9.26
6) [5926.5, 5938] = 3.7 Angstrom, 6.81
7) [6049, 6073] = 0.7 Angstrom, 9.89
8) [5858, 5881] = 6.8 Angstrom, 7.04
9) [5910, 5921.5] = 4.0 Angstrom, 6.53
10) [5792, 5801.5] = -0.6 Angstrom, 10.6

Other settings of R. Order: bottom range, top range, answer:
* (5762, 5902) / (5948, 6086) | 1.11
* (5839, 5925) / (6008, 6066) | 1.49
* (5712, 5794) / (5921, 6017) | 0.81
